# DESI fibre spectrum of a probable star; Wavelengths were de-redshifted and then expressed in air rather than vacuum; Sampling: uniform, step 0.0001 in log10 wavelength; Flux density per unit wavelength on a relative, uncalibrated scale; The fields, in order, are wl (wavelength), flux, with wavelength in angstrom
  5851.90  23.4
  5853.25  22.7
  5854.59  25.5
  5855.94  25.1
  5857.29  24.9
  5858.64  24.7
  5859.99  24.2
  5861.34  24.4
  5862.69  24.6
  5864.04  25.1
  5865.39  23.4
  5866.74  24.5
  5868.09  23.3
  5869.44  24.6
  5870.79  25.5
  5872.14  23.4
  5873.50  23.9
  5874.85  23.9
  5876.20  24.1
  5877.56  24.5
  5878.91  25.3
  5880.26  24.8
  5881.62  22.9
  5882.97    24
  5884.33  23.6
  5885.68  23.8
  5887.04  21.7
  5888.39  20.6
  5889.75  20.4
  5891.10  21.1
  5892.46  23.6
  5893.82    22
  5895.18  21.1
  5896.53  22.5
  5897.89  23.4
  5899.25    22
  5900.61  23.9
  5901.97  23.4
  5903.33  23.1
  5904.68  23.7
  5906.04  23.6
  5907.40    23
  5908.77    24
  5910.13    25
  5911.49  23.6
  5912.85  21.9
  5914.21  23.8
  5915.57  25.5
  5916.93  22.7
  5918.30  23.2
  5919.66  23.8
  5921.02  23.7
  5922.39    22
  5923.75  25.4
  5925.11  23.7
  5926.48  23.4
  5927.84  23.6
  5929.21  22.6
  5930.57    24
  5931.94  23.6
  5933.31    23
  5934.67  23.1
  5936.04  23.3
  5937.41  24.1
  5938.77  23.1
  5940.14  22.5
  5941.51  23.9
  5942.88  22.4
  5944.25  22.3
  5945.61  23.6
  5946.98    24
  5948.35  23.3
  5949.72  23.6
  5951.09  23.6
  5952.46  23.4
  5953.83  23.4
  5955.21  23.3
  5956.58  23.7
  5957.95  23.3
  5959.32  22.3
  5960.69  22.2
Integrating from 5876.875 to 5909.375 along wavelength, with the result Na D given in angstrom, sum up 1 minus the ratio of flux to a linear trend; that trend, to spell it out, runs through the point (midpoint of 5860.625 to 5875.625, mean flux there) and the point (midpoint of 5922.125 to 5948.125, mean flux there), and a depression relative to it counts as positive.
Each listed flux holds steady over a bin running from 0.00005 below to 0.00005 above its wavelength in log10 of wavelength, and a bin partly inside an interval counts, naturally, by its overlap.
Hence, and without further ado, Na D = 1.3 angstrom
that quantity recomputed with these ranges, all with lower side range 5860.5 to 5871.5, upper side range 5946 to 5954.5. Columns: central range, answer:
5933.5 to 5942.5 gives 0.2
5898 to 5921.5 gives 0.4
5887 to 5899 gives 1.1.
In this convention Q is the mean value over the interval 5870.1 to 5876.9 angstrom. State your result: 24.1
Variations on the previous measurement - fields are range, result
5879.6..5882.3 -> 23.8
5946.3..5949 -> 23.6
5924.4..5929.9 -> 23.4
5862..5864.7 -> 24.8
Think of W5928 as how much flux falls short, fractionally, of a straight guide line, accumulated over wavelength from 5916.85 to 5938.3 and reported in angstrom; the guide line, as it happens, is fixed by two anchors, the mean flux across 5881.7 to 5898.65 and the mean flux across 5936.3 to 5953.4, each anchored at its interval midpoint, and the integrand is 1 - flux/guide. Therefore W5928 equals -0.4 angstrom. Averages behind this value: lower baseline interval 22.3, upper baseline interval 23.3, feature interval 23.5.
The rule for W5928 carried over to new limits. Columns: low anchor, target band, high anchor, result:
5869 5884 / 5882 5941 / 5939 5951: 1.40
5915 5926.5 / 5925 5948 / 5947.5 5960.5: 0.21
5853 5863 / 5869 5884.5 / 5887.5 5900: -0.71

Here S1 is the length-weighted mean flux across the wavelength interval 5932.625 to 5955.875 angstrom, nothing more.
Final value 23.3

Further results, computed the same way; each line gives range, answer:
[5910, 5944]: 23.4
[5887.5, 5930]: 23.1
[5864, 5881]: 24.3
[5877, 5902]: 22.9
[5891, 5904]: 22.7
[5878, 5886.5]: 24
